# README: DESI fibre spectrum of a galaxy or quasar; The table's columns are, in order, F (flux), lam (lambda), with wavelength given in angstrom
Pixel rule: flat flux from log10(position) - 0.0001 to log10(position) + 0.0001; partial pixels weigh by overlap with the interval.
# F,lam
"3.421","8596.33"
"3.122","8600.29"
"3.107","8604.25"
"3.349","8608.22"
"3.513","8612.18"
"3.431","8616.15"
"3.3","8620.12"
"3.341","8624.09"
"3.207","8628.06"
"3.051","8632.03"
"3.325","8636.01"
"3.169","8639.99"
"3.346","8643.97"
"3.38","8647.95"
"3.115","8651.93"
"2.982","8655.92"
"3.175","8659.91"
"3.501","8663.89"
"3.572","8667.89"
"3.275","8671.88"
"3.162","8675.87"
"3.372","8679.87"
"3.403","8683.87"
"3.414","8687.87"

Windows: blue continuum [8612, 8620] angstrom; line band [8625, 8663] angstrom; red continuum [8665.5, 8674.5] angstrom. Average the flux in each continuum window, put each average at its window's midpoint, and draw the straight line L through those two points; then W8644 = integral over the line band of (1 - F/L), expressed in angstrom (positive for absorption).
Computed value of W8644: 2.3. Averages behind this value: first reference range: 3.42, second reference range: 3.41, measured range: 3.21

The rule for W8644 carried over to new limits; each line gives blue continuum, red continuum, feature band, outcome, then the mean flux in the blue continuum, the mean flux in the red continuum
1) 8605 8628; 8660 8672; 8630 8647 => 0.8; 3.36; 3.43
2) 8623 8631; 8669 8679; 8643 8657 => 0.2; 3.24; 3.27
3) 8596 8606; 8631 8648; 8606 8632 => -0.9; 3.19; 3.25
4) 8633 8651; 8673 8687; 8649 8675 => 0.2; 3.28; 3.32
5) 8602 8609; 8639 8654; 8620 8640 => 0.0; 3.2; 3.26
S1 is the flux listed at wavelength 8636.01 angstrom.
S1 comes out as 3.325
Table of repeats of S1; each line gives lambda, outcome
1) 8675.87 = 3.162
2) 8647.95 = 3.38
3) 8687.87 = 3.414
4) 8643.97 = 3.346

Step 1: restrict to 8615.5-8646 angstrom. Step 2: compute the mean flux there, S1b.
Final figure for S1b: 3.26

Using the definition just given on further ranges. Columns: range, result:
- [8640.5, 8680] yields 3.28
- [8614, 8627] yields 3.35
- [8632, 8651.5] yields 3.26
